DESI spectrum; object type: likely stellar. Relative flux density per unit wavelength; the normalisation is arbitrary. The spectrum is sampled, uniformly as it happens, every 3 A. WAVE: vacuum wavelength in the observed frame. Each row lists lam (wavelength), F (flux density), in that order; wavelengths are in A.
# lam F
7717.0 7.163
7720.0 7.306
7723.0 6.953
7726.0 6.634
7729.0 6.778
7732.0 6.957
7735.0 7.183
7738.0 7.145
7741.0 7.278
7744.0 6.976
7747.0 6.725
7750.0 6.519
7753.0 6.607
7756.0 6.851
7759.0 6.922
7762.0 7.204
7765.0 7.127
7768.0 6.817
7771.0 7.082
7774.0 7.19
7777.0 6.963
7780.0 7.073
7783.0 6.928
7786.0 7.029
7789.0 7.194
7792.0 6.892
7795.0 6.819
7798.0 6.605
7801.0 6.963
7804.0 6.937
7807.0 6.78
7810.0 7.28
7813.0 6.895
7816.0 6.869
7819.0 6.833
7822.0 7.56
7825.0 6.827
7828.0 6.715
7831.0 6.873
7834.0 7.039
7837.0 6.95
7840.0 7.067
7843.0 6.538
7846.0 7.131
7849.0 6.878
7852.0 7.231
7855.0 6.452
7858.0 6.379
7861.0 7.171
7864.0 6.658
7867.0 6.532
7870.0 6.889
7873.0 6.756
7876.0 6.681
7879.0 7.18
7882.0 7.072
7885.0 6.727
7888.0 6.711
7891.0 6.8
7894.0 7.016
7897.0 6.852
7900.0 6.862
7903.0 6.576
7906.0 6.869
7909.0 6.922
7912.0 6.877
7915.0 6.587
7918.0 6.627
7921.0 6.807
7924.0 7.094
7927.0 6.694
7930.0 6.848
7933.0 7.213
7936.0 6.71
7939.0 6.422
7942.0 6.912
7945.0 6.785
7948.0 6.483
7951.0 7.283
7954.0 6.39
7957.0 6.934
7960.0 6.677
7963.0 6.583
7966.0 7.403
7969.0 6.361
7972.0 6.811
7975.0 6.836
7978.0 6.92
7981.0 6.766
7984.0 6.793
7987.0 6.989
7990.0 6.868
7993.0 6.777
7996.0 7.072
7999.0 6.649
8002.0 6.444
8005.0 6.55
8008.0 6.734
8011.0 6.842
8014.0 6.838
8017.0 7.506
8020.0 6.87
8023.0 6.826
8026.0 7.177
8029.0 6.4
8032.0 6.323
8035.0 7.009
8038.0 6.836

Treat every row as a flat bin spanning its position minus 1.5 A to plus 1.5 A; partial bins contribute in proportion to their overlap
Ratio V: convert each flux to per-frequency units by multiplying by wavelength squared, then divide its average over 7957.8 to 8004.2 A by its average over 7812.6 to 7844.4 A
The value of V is 1.0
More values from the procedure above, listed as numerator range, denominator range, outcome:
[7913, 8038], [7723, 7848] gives 1.03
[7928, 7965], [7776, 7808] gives 1.02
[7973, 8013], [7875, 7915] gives 1.02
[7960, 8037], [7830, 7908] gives 1.03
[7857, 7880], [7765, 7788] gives 0.99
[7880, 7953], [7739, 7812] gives 1.02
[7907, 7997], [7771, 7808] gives 1.02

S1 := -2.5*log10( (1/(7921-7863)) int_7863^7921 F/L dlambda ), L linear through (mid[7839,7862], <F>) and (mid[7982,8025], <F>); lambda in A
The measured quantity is 0.01 mag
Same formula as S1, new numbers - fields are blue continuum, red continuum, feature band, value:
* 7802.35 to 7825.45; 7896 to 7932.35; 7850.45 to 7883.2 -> 0.014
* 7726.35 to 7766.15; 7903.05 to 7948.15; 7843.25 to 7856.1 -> -0.008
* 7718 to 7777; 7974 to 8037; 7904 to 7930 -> 0.010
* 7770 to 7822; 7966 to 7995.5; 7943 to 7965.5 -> 0.014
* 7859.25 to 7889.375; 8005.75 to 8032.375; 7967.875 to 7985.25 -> 0.014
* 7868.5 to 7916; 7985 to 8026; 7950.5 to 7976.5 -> 0.009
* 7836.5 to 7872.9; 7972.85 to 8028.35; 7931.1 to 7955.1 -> 0.009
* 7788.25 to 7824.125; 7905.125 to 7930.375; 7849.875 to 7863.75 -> 0.015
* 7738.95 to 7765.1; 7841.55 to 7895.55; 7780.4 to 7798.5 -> -0.009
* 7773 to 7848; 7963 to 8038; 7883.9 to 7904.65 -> 0.016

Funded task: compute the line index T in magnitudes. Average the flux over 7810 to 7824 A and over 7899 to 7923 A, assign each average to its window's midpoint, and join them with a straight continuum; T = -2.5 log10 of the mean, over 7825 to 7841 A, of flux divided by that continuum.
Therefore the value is 0.01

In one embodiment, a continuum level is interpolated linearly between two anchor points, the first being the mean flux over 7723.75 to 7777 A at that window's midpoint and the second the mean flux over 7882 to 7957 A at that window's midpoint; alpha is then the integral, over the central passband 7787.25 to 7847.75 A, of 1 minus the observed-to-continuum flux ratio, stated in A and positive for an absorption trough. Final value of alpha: -0.46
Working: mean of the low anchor 6.94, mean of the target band 6.94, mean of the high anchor 6.8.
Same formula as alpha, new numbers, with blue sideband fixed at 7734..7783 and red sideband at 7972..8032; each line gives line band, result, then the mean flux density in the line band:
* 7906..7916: 0.1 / 6.82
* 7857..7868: 0.3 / 6.71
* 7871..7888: 0.1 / 6.87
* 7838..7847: 0.0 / 6.9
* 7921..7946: 0.1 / 6.83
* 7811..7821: 0.0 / 6.92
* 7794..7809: 0.2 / 6.84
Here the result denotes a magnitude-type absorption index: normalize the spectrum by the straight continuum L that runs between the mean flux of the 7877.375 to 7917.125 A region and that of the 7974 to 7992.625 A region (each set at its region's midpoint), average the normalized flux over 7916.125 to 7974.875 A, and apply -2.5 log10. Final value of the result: 0.01 mag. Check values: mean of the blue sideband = 6.85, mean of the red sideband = 6.86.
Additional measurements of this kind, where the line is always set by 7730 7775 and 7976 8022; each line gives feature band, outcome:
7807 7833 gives -0.01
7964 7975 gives 0.00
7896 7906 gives 0.02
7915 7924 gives 0.02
